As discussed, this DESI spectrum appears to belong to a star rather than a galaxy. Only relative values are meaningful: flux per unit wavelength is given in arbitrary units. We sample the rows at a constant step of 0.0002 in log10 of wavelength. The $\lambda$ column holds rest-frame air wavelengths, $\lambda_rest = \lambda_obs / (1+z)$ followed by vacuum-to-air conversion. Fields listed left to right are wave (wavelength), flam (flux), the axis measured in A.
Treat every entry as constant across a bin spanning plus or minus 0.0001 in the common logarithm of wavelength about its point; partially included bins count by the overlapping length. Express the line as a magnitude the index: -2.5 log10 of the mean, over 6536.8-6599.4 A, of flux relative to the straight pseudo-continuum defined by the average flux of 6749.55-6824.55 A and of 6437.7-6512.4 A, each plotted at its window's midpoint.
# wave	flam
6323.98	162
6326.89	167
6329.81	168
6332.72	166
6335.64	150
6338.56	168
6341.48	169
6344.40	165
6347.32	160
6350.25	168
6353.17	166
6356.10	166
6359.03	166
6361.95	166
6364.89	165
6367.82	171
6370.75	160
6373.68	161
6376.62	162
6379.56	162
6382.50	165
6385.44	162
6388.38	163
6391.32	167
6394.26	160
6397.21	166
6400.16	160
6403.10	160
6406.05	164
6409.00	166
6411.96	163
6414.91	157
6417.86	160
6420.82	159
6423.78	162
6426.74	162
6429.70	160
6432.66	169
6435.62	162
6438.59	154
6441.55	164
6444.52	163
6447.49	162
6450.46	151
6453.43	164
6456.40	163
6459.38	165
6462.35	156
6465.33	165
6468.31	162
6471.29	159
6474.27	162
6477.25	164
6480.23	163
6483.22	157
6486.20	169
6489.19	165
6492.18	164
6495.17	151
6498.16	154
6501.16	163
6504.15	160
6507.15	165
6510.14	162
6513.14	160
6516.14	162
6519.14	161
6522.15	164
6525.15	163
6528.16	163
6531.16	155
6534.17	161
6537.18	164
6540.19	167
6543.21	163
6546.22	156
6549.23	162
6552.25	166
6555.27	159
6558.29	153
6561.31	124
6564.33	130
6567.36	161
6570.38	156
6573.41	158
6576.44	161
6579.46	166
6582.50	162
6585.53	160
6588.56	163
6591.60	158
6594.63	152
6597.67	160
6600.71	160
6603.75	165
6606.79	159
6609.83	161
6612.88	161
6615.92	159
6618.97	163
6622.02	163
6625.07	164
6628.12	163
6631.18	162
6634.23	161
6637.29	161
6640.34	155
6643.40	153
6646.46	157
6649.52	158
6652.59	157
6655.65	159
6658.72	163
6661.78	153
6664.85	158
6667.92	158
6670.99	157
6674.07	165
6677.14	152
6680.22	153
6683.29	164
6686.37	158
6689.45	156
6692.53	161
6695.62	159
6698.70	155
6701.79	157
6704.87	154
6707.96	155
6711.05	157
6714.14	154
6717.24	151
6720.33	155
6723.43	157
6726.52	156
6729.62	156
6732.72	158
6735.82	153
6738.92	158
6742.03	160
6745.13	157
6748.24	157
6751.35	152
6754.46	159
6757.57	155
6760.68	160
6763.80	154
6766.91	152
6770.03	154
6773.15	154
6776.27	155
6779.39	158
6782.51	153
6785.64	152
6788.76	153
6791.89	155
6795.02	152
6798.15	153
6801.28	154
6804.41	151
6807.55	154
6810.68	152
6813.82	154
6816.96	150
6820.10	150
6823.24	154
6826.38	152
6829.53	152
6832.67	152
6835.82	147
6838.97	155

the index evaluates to 0.01 mag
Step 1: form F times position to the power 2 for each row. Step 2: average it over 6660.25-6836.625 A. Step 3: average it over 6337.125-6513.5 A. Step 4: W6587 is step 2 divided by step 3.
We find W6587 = 1.1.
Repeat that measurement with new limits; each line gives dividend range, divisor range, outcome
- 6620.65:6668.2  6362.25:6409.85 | 1.05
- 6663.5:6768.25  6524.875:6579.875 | 1.05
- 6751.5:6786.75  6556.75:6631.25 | 1.04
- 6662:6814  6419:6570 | 1.05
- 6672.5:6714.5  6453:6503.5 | 1.04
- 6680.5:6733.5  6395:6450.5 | 1.06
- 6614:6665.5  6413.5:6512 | 1.04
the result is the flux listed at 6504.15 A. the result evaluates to 160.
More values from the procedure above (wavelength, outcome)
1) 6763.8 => 154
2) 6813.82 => 154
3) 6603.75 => 165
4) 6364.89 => 165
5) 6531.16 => 155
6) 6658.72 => 163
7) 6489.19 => 165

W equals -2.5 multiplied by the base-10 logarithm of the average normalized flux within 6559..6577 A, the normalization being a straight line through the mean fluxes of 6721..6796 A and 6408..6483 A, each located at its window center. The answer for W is 0.08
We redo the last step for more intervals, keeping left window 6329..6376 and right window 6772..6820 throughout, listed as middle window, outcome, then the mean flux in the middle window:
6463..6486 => -0.003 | 162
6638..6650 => 0.008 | 156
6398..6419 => 0.010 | 162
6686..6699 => -0.015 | 158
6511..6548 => -0.010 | 162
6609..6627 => -0.028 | 162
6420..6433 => 0.005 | 162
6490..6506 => 0.014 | 159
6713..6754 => -0.007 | 156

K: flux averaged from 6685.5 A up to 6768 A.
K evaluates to 156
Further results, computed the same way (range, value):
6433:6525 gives 161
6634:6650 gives 157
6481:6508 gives 161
